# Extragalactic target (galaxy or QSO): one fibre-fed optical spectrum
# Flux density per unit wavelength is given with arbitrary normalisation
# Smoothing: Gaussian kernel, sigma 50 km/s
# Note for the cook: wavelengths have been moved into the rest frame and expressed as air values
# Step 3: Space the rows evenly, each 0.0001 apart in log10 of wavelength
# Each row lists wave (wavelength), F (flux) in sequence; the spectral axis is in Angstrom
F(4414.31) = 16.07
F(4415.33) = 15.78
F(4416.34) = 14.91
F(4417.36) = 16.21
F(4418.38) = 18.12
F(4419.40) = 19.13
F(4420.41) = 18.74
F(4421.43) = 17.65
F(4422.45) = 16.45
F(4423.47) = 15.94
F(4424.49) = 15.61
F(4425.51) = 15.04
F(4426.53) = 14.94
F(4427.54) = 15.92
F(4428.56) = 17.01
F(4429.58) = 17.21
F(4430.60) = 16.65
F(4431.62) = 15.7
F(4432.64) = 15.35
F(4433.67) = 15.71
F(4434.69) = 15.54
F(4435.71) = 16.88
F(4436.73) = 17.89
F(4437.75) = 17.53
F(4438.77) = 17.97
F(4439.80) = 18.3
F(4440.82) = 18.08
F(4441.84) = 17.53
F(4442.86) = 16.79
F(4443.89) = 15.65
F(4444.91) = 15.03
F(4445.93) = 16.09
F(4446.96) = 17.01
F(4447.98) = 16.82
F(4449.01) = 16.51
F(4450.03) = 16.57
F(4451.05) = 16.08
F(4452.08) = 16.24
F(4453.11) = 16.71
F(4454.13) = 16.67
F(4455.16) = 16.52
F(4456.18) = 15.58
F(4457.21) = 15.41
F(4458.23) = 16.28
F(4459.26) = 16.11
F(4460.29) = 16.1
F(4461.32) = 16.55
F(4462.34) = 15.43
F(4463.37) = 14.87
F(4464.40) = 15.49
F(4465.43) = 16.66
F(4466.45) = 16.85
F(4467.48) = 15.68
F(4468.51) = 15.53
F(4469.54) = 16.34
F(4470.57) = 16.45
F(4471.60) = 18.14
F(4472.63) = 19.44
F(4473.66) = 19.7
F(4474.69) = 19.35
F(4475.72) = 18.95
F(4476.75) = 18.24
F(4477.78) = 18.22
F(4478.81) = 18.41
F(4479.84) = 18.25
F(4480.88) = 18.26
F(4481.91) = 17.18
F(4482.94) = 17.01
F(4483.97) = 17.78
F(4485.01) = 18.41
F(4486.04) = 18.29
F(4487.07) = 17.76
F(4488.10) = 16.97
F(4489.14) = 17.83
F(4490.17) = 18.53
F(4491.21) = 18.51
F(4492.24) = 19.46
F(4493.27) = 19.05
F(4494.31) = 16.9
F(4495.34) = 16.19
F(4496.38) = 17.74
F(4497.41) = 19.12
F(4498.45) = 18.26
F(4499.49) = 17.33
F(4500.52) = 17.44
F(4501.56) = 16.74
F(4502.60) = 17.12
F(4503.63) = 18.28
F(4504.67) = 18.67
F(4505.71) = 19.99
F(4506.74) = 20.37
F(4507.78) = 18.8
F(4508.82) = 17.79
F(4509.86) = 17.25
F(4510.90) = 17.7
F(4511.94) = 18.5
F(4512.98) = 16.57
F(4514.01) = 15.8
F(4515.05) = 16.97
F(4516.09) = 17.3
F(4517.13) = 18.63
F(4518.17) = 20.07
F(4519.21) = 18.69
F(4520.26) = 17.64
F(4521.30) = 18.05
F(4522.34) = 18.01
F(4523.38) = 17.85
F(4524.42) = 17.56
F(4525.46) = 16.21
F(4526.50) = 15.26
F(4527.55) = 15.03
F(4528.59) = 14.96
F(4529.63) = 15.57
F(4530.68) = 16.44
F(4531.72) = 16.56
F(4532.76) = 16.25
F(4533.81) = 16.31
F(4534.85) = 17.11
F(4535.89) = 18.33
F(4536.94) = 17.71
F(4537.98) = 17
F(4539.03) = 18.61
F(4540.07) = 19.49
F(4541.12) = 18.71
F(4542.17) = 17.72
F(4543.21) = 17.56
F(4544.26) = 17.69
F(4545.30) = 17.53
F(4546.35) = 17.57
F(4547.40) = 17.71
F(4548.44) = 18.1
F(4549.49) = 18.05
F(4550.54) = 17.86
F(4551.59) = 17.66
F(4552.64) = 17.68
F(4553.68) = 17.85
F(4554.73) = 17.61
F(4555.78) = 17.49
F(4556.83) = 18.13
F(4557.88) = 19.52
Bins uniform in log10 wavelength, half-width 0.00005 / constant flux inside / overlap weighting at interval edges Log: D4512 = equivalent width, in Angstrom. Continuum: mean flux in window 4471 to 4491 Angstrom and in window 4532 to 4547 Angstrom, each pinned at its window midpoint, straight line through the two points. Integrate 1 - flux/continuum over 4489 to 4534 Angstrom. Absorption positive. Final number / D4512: 0.9 Angstrom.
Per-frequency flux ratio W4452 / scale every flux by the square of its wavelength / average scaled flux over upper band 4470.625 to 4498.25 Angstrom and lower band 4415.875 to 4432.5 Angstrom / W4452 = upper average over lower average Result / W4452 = 1.1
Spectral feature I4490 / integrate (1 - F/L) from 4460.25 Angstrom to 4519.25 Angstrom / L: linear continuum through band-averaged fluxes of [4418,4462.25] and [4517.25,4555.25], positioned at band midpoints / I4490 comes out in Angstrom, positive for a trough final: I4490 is -2.4 Angstrom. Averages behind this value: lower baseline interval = 16.6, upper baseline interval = 17.5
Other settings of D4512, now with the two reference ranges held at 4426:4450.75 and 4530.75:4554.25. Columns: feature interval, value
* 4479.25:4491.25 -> -0.55 Angstrom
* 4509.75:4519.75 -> -0.22 Angstrom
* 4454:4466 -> 0.62 Angstrom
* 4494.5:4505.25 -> -0.28 Angstrom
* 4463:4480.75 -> -0.56 Angstrom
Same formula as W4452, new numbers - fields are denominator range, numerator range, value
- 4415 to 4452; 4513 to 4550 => 1.09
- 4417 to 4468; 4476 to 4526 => 1.12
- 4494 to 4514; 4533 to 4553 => 1.01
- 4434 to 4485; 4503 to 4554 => 1.07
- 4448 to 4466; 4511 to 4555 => 1.12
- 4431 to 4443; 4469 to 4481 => 1.10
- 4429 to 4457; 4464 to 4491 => 1.08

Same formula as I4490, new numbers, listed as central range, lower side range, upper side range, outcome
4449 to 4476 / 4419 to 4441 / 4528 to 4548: 0.4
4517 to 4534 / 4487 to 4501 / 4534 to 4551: 0.9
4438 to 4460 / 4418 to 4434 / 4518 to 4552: 0.2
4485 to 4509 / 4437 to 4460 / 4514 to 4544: -1.6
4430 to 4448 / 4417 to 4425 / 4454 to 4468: 0.0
